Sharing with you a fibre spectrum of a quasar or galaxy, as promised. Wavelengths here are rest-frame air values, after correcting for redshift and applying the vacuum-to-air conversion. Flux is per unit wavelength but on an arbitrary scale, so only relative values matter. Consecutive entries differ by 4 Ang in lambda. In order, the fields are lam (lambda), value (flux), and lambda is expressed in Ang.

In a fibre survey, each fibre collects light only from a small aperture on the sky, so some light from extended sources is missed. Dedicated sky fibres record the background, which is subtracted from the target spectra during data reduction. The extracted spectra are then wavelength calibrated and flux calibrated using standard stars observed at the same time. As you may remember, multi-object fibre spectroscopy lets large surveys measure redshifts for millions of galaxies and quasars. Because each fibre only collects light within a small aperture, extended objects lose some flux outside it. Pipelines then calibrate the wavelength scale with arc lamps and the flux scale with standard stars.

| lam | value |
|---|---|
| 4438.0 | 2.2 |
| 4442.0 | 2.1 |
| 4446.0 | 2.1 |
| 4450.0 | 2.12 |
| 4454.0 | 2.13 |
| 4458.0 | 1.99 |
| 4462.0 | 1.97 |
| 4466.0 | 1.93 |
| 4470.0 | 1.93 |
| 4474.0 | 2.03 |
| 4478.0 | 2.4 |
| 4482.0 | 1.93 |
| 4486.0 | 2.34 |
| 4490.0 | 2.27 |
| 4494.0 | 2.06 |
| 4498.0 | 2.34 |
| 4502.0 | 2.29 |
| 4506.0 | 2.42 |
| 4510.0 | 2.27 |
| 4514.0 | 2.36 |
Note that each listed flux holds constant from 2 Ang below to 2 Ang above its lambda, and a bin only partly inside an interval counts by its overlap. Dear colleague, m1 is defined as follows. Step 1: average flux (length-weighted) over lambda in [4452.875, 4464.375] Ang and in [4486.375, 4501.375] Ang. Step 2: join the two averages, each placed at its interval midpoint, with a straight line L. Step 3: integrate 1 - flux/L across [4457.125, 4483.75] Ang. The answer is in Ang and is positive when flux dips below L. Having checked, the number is 0.8 Ang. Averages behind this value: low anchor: 2.02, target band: 2.03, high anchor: 2.24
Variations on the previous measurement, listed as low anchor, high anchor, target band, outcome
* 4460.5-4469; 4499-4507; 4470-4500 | -0.3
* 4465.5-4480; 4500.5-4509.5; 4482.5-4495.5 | 0.1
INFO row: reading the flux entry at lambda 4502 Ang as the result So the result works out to 2.29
